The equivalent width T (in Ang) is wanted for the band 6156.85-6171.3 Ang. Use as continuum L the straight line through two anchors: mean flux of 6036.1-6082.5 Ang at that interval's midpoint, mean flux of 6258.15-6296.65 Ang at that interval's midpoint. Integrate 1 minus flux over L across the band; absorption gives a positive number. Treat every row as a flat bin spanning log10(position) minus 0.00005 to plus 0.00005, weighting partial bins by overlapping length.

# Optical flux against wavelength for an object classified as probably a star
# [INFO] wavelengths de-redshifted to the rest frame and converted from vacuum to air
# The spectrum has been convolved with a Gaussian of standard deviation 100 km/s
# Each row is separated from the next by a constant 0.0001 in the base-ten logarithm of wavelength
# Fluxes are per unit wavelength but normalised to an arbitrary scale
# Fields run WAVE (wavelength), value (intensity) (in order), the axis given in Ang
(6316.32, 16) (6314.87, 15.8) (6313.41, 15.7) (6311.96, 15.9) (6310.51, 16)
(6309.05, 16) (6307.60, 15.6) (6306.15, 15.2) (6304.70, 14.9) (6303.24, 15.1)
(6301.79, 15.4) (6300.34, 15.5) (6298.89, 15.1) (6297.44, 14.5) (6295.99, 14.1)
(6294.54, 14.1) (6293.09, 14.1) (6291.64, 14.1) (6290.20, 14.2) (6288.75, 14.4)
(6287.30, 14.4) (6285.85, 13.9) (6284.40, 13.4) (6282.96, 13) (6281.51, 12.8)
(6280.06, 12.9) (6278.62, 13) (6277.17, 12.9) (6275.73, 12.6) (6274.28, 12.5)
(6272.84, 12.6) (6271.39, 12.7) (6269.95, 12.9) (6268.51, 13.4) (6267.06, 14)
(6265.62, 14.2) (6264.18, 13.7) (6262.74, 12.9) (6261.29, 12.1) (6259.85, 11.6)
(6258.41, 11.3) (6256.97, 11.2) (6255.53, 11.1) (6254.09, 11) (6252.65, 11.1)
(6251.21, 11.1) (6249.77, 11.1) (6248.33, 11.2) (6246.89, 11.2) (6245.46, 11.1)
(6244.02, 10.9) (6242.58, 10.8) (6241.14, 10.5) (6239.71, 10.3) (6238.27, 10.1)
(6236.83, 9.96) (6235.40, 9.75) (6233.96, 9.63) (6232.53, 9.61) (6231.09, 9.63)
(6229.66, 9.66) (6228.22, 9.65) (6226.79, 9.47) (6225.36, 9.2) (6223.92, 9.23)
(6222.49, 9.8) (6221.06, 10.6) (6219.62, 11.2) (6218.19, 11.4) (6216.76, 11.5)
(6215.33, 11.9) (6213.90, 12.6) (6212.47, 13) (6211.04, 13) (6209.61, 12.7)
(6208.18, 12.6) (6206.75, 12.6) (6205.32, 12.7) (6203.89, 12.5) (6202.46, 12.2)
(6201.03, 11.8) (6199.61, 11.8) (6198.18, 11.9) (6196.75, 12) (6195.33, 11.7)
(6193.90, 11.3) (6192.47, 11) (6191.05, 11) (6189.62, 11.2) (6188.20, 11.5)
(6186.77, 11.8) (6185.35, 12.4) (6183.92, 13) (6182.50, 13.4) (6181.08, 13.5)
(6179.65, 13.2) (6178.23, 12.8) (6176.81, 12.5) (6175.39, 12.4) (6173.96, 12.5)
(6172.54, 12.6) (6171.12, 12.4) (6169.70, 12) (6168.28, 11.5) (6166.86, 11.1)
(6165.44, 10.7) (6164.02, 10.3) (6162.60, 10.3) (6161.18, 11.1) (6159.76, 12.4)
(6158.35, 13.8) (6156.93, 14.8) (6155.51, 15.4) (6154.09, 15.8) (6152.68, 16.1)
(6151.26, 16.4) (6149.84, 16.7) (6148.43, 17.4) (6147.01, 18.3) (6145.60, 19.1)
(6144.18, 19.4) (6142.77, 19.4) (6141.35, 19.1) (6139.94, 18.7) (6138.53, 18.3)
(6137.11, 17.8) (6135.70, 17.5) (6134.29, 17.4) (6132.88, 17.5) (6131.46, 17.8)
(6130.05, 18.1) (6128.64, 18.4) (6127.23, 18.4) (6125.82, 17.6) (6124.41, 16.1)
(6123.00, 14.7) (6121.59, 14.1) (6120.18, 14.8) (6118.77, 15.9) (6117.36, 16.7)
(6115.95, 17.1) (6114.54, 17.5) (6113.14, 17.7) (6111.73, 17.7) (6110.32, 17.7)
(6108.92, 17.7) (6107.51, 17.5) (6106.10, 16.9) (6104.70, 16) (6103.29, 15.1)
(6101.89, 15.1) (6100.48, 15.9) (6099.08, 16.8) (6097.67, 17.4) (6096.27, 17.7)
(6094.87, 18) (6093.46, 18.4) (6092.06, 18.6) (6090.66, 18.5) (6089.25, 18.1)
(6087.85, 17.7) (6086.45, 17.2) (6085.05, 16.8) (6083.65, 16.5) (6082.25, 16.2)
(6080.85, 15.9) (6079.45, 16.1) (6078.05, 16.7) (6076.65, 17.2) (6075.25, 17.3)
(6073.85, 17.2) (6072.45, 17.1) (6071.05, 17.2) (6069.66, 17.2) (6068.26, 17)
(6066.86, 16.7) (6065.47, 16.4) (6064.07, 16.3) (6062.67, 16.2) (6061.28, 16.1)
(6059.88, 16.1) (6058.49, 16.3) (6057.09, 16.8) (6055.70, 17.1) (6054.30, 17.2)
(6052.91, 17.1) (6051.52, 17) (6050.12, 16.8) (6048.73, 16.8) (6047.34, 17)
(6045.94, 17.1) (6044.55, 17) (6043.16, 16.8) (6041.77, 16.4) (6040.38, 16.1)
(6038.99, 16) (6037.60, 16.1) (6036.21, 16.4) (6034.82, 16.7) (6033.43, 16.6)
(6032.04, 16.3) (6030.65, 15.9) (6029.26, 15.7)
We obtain 3.2 Ang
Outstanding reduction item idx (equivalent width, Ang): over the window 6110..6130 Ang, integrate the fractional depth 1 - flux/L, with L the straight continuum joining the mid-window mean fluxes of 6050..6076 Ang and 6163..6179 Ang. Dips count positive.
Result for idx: -3.64 Ang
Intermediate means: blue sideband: 16.8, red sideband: 11.9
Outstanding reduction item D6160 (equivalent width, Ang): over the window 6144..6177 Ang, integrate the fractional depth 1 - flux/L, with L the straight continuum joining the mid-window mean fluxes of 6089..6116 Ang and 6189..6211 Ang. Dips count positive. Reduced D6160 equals 0.7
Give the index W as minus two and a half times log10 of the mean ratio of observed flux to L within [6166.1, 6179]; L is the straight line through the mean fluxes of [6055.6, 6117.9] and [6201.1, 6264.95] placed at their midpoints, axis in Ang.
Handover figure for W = 0.11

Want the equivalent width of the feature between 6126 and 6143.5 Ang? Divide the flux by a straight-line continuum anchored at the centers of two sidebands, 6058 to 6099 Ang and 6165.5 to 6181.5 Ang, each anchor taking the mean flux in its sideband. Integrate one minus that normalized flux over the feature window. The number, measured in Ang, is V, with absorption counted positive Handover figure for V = -4.86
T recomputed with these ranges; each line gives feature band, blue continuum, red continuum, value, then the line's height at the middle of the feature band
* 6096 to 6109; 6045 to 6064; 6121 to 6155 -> 0.5 Ang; 17.2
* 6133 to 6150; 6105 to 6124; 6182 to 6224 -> -3.5 Ang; 15.2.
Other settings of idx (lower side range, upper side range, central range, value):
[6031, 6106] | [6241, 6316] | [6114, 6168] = -1.5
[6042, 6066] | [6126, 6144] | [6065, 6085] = 0.4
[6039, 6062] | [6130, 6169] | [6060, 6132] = -2.9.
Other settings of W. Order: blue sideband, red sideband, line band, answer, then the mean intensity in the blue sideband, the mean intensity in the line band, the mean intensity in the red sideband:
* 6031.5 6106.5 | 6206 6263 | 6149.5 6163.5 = -0.03 mag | 16.8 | 14.2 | 11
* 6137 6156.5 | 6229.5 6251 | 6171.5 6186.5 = 0.18 mag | 17.7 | 12.8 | 10.4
